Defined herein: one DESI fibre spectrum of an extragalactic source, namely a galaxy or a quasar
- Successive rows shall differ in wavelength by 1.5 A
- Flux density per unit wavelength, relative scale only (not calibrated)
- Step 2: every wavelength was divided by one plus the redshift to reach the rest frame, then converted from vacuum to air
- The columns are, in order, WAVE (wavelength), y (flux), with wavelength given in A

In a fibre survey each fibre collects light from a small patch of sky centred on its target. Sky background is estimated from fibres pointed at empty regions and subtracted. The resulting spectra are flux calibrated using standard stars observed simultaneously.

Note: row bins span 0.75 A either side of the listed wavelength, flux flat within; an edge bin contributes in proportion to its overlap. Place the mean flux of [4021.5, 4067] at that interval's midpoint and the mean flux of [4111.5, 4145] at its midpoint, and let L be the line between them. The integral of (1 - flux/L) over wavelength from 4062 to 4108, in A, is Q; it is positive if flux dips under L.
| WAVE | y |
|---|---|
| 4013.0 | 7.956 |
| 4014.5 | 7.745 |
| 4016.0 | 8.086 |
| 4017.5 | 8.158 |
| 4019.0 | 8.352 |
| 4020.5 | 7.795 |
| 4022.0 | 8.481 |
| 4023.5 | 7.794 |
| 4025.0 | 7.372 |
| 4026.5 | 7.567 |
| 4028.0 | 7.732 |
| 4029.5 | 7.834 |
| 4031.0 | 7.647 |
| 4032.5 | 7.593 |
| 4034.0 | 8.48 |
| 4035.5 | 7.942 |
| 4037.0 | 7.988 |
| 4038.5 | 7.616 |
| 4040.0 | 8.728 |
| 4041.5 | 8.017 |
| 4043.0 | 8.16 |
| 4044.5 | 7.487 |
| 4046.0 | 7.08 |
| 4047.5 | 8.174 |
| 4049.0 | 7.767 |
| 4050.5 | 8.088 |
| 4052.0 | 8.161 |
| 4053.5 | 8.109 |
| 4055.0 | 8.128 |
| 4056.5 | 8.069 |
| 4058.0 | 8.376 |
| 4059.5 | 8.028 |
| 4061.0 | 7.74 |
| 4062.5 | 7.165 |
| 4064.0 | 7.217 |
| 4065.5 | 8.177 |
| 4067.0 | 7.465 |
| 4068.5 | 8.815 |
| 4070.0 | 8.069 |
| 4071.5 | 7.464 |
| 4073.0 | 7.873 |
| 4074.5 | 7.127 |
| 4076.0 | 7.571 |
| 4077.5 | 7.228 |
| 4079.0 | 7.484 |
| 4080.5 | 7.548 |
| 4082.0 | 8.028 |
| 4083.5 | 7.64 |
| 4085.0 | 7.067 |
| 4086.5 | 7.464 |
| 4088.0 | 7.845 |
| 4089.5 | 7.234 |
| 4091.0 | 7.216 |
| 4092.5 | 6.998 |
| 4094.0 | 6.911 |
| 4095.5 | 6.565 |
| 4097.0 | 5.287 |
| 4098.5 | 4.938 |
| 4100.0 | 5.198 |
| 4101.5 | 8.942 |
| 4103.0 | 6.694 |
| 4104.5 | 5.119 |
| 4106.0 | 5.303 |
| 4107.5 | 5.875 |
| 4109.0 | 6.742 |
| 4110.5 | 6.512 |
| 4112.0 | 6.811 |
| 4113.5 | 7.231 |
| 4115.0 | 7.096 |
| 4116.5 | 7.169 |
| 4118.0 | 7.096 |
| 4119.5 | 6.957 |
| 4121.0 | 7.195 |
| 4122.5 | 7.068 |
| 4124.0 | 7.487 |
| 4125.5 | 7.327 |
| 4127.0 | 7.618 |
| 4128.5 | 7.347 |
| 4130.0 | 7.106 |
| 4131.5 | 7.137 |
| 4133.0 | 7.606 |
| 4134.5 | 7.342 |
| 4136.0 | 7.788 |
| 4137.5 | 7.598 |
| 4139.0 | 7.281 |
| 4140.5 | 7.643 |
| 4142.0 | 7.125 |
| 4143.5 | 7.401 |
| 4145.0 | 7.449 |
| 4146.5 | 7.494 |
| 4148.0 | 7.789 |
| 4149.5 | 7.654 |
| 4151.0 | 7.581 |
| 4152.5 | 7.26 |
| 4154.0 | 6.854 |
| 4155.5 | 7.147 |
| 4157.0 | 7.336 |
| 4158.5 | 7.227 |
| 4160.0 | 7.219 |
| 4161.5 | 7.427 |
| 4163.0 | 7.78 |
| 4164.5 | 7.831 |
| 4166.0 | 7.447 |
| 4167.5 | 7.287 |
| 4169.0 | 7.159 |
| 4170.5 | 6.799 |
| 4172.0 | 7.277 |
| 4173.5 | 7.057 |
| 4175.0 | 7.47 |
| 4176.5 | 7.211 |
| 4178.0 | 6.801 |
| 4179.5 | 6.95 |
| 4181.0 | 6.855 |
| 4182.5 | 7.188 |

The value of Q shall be 3.1 A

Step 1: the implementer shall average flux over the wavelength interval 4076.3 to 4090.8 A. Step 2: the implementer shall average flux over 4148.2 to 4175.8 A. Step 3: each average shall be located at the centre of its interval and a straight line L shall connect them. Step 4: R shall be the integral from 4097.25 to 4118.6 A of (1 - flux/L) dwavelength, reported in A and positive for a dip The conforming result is 2.9 A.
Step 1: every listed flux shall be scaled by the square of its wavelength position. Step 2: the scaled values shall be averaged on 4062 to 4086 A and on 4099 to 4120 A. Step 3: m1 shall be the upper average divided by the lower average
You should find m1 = 0.9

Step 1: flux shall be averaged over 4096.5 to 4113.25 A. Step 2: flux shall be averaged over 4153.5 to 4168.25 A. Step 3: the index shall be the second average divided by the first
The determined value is 1.19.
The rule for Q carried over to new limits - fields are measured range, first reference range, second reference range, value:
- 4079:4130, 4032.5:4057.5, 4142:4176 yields 5.0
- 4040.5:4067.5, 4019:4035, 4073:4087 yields -0.7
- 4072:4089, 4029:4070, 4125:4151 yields 0.5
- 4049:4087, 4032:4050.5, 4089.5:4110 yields -3.0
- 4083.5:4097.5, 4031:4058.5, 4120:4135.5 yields 1.1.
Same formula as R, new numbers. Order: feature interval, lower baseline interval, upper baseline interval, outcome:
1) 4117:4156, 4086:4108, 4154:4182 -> -2.6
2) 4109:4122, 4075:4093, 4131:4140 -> 0.8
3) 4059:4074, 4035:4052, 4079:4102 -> -0.6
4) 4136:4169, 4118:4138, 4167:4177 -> -0.8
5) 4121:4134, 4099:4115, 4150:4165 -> -1.0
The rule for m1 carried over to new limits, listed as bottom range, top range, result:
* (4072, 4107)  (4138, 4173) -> 1.10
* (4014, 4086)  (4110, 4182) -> 0.97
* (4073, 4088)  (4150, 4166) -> 1.02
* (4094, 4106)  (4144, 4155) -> 1.25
